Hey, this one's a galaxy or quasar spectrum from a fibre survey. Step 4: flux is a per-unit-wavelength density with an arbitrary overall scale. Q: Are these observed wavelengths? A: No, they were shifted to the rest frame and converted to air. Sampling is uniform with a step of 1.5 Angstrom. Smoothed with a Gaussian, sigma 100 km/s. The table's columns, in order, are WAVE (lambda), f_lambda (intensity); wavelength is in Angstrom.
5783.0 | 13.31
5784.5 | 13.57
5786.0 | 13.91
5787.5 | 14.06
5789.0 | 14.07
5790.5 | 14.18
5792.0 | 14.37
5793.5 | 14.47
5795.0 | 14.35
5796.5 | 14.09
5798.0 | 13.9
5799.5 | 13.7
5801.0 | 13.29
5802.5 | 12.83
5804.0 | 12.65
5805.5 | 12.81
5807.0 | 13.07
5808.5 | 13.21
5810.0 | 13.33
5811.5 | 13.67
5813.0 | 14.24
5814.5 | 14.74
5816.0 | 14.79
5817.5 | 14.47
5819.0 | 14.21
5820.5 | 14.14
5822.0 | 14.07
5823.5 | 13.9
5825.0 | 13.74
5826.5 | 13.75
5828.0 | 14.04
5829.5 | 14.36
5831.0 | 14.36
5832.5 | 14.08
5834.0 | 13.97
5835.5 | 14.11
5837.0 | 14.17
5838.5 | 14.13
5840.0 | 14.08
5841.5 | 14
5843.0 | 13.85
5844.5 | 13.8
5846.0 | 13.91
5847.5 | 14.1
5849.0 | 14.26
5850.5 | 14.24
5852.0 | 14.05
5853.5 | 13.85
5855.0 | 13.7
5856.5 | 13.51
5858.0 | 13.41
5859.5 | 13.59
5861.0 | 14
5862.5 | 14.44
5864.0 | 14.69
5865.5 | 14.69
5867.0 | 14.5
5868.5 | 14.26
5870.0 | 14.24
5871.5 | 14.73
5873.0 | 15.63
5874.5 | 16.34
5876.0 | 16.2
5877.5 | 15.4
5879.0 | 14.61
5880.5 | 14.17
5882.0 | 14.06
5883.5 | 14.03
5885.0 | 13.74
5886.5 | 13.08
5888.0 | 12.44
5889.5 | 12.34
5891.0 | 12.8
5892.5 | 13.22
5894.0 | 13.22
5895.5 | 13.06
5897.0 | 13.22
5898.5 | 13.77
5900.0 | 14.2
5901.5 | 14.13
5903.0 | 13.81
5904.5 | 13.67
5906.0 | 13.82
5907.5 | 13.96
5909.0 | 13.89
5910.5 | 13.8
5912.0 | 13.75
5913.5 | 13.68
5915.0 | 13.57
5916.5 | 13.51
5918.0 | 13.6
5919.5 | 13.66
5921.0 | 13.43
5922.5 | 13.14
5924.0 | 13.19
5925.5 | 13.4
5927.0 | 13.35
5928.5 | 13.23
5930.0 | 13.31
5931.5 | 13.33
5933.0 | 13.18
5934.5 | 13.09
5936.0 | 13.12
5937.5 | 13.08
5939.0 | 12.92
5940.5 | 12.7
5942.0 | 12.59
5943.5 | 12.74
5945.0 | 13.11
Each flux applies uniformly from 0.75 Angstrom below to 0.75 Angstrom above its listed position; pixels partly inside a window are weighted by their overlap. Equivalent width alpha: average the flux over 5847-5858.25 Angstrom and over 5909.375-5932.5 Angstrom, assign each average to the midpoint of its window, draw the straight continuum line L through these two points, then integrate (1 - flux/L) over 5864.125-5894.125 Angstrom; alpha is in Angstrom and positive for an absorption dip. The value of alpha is -1.0 Angstrom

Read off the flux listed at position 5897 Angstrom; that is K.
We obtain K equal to 13.22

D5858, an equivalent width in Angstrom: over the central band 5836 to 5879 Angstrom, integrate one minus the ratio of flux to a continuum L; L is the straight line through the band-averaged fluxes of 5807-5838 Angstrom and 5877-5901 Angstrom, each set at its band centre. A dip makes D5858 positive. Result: -1.7 Angstrom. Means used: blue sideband 14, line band 14.4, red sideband 13.6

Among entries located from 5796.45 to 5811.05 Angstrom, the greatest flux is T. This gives 14.09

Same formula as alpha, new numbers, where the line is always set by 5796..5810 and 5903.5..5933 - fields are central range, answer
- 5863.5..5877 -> -1.6 Angstrom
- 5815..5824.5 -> -0.7 Angstrom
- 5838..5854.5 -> -0.8 Angstrom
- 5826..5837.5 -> -0.7 Angstrom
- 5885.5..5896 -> 0.4 Angstrom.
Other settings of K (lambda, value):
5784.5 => 13.57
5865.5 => 14.69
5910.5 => 13.8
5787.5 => 14.06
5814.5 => 14.74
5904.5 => 13.67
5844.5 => 13.8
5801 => 13.29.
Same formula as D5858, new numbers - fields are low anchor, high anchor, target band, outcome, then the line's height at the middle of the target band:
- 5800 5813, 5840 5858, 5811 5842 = -1.4 Angstrom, 13.5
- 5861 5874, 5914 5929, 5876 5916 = 0.8 Angstrom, 14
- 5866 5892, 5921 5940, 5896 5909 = 0.0 Angstrom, 13.8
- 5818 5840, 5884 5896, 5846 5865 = -0.5 Angstrom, 13.6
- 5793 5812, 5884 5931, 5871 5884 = -1.5 Angstrom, 13.5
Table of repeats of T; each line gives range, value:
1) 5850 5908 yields 16.34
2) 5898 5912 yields 14.2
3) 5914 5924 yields 13.66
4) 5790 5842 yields 14.79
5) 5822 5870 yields 14.69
